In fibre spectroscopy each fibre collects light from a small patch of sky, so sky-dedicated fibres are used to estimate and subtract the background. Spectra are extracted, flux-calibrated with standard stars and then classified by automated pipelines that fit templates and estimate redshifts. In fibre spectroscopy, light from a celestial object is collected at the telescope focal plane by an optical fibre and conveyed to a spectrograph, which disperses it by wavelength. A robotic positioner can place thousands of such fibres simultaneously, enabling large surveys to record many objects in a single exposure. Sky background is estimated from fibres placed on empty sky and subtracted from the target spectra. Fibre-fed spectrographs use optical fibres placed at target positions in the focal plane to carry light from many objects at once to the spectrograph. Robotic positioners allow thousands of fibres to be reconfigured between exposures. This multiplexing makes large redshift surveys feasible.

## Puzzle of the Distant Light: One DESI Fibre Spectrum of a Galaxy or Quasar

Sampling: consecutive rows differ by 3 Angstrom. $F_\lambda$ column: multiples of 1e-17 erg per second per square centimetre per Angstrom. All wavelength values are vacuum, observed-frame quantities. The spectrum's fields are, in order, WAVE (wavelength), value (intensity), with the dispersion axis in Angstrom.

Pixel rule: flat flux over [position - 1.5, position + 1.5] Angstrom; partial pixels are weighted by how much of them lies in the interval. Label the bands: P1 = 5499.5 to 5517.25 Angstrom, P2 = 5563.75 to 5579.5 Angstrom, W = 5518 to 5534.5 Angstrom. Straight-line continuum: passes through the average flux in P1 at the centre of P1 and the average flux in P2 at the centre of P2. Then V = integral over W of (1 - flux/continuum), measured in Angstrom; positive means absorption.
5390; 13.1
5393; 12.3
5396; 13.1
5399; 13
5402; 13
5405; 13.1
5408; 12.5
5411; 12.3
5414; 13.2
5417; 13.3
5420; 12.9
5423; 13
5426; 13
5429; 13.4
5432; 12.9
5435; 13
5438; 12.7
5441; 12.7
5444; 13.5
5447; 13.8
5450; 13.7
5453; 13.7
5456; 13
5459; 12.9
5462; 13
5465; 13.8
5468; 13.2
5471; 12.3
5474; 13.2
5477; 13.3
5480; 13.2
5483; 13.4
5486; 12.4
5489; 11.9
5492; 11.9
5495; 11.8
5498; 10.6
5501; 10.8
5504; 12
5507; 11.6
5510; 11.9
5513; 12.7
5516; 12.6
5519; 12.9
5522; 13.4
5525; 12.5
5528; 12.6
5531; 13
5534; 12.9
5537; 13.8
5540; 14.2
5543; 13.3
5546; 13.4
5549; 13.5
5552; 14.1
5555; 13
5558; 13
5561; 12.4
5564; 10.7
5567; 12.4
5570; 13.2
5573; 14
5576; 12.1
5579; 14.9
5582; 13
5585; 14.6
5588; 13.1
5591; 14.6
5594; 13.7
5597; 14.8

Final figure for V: -0.91 Angstrom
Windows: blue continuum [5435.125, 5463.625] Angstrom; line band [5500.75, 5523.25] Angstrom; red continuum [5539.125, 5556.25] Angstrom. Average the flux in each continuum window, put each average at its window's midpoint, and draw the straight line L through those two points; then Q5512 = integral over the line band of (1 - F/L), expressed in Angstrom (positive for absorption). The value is 1.9 Angstrom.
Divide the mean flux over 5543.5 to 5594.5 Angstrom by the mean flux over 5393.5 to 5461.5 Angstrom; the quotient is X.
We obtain 1.0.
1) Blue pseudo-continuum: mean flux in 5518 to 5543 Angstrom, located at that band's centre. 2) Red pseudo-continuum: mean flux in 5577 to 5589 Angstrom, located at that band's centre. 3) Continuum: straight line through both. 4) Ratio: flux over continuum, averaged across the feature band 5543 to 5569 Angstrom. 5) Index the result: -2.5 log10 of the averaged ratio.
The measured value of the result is 0.05 mag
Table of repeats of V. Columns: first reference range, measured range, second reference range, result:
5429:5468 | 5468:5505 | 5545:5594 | 2.7 Angstrom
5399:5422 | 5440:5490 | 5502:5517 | -2.7 Angstrom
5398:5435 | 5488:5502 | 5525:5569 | 1.7 Angstrom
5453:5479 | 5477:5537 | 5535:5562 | 4.0 Angstrom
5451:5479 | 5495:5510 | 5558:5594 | 2.1 Angstrom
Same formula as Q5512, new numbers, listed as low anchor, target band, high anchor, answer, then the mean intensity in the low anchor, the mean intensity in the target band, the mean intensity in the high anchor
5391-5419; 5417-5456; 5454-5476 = -0.6 Angstrom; 12.9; 13.2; 13.1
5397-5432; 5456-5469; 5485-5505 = -1.1 Angstrom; 13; 13.2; 11.6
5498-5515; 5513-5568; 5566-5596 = -1.8 Angstrom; 11.7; 13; 13.6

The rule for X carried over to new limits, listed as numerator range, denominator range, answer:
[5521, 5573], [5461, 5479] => 0.99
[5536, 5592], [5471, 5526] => 1.08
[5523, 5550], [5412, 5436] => 1.01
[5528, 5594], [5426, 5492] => 1.02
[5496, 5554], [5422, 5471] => 0.97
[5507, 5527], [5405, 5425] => 0.98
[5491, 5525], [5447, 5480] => 0.91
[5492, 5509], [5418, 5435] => 0.88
